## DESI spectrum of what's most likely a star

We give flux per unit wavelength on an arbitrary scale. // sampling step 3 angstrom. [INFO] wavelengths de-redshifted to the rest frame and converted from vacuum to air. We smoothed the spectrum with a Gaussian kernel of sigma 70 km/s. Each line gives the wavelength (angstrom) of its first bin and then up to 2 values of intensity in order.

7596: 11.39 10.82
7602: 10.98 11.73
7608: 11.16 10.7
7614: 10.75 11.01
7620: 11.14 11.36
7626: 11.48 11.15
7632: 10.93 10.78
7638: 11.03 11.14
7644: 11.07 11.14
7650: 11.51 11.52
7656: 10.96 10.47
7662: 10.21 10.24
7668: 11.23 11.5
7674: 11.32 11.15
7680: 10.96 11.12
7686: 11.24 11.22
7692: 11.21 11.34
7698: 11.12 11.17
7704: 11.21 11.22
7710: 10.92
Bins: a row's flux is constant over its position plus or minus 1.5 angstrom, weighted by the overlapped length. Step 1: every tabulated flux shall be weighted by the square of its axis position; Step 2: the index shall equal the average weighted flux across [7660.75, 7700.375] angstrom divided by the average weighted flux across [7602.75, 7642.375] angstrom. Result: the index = 1.01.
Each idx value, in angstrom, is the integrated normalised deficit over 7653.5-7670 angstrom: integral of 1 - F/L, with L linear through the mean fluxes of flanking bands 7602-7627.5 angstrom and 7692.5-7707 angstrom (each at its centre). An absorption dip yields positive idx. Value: 0.7 angstrom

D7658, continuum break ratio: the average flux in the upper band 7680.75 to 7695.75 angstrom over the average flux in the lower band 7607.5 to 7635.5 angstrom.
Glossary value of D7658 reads 1.01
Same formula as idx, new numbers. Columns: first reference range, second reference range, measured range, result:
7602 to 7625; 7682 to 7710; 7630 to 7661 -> 0.3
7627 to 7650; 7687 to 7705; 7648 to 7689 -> 0.4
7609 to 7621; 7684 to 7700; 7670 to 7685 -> -0.1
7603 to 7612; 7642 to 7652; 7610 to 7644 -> 0.5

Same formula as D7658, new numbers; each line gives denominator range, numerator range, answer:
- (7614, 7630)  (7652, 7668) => 0.96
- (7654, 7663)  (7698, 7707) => 1.05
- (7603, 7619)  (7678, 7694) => 1.01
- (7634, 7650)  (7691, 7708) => 1.01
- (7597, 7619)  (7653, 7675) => 0.99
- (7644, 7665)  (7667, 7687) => 1.03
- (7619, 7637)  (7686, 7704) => 1.01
